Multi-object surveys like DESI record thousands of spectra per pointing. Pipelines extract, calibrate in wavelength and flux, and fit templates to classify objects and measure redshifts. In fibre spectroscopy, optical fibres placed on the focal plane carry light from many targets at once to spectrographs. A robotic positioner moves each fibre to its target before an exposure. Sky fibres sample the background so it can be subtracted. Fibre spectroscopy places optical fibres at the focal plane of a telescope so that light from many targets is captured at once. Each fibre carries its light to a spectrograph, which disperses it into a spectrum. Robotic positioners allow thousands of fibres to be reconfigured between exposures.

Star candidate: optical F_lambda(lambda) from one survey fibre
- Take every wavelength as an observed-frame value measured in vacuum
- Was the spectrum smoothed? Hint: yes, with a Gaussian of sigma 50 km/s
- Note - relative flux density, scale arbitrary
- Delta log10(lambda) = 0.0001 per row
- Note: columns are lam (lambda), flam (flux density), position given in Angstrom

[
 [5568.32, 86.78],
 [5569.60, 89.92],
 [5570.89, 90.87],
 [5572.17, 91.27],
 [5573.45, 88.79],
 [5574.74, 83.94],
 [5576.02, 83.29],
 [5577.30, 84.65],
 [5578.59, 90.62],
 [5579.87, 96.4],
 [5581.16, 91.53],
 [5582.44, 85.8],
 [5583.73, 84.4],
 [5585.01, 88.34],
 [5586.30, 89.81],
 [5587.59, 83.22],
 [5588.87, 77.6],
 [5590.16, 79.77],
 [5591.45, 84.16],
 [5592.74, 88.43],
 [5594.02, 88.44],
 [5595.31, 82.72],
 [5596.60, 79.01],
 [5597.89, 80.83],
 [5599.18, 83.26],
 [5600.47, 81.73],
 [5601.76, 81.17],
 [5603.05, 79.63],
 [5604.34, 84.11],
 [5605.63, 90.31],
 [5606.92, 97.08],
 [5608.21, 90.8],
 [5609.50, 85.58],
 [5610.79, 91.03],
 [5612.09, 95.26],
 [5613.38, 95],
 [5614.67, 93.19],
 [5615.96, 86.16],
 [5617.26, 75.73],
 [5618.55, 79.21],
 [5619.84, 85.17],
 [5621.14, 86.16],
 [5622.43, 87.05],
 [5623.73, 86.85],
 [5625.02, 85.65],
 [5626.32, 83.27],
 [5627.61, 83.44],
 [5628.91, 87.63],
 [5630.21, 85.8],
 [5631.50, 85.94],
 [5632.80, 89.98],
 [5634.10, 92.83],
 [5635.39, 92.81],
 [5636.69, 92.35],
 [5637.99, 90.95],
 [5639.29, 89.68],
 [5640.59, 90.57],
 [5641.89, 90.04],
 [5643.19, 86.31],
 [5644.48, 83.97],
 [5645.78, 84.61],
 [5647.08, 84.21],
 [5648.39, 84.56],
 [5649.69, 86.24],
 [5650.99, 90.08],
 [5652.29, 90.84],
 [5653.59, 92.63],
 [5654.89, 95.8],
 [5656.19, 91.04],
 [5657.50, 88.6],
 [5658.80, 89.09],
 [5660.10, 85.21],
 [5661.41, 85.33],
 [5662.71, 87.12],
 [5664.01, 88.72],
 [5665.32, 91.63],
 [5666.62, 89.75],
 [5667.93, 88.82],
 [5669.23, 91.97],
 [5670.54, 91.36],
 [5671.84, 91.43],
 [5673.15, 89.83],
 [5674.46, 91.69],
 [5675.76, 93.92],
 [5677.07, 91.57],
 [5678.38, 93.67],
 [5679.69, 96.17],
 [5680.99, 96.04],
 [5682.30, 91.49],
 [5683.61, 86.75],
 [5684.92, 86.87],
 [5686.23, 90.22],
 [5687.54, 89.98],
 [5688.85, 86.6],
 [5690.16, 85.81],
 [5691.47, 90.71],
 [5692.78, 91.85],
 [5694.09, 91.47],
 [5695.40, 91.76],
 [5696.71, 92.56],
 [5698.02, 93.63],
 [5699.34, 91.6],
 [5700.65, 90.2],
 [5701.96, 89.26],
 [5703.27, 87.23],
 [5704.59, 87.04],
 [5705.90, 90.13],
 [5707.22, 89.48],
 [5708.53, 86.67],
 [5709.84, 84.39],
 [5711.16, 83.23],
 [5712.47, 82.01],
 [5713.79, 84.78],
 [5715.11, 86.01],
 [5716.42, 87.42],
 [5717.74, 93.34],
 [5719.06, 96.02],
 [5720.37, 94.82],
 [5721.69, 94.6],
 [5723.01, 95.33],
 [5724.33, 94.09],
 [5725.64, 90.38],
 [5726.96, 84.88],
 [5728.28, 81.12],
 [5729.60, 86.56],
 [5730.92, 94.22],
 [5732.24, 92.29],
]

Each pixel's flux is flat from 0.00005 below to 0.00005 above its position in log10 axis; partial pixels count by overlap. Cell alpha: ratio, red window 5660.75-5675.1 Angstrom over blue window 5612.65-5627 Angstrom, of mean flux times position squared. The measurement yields 1.06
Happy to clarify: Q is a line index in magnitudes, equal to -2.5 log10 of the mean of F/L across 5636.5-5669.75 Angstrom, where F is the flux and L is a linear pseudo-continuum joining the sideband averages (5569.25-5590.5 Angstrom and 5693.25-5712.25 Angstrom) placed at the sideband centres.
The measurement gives -0.006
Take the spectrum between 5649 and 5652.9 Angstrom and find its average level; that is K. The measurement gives 89.1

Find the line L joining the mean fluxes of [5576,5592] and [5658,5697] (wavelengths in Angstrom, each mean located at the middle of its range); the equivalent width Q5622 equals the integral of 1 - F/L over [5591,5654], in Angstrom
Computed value 0.7 Angstrom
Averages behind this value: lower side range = 86.2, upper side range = 90.3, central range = 87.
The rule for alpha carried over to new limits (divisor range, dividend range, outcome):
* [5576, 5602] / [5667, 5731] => 1.10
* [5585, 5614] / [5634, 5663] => 1.05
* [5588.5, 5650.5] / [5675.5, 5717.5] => 1.06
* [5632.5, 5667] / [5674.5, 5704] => 1.03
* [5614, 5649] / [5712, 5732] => 1.07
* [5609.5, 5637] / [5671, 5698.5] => 1.06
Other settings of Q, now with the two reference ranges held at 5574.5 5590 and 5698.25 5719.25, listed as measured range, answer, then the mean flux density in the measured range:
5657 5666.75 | -0.009 mag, 88.1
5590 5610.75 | 0.020 mag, 85.1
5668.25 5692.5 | -0.040 mag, 90.9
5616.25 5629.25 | 0.038 mag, 84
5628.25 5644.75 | -0.026 mag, 89.3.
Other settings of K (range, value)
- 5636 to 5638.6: 91.5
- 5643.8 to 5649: 84.4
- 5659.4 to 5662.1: 85.4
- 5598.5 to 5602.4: 82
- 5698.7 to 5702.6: 90.5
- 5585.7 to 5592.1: 82.8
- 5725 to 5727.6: 87.6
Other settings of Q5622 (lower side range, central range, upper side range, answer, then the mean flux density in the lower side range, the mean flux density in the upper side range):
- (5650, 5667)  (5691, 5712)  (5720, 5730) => 0.1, 89.6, 90.2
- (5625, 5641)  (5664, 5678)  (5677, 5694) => -0.2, 88.6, 90.6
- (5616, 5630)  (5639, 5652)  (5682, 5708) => -0.2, 84.1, 89.7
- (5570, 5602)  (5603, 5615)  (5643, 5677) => -0.5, 85.7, 89.1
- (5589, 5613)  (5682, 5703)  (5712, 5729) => -0.3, 85.7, 89.6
